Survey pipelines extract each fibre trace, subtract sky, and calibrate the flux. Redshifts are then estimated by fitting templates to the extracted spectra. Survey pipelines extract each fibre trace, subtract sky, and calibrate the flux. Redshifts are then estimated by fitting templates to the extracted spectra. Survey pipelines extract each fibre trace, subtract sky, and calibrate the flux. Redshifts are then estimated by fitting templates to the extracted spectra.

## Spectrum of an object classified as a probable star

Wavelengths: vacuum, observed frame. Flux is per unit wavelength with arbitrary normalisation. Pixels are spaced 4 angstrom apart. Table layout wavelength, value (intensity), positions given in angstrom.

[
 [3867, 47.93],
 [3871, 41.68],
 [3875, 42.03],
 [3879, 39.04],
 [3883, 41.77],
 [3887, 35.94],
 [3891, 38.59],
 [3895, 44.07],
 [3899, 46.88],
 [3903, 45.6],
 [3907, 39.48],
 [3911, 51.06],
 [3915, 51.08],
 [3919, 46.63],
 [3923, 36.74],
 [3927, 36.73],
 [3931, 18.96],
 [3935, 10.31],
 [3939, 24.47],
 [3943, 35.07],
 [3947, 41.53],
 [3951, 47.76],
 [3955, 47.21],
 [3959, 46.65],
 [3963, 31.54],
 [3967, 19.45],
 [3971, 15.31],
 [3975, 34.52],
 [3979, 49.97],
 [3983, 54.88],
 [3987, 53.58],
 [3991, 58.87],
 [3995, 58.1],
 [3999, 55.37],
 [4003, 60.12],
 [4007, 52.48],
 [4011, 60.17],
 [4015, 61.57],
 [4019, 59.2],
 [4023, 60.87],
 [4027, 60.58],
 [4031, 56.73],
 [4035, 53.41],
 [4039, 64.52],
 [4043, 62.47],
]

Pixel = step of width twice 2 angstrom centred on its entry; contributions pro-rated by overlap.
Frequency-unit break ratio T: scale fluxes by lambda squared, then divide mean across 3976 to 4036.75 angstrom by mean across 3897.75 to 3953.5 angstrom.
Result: 1.56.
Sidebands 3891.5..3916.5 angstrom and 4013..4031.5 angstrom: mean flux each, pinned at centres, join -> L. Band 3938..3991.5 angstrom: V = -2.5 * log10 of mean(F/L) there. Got 0.32 mag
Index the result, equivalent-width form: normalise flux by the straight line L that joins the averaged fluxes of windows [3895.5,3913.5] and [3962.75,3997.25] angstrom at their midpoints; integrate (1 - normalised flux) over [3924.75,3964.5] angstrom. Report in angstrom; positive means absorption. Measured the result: 8.88 angstrom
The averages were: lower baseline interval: 45.8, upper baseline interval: 42.4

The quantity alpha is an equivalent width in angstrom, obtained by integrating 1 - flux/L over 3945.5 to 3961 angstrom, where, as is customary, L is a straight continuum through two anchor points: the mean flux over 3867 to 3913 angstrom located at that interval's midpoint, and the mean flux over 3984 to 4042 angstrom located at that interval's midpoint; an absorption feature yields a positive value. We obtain 1.5 angstrom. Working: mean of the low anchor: 42.6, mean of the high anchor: 58.3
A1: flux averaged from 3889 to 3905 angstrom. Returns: 43.8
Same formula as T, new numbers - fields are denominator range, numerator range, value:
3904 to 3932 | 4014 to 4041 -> 1.53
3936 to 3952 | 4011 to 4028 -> 1.80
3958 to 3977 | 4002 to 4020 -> 2.10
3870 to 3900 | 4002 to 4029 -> 1.54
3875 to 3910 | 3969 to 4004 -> 1.22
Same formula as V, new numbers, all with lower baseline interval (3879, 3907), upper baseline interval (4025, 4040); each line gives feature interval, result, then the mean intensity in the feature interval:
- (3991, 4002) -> -0.06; 57.4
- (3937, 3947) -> 0.43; 32.1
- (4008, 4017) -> -0.07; 59.9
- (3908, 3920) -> -0.11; 49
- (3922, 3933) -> 0.45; 30.3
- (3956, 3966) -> 0.29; 37.9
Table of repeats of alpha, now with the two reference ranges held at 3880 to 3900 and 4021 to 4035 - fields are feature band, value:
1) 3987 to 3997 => -0.7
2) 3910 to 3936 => 4.9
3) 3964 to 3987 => 7.0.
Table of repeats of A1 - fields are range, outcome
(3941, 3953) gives 41.5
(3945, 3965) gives 42.9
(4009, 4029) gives 60.5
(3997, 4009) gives 56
